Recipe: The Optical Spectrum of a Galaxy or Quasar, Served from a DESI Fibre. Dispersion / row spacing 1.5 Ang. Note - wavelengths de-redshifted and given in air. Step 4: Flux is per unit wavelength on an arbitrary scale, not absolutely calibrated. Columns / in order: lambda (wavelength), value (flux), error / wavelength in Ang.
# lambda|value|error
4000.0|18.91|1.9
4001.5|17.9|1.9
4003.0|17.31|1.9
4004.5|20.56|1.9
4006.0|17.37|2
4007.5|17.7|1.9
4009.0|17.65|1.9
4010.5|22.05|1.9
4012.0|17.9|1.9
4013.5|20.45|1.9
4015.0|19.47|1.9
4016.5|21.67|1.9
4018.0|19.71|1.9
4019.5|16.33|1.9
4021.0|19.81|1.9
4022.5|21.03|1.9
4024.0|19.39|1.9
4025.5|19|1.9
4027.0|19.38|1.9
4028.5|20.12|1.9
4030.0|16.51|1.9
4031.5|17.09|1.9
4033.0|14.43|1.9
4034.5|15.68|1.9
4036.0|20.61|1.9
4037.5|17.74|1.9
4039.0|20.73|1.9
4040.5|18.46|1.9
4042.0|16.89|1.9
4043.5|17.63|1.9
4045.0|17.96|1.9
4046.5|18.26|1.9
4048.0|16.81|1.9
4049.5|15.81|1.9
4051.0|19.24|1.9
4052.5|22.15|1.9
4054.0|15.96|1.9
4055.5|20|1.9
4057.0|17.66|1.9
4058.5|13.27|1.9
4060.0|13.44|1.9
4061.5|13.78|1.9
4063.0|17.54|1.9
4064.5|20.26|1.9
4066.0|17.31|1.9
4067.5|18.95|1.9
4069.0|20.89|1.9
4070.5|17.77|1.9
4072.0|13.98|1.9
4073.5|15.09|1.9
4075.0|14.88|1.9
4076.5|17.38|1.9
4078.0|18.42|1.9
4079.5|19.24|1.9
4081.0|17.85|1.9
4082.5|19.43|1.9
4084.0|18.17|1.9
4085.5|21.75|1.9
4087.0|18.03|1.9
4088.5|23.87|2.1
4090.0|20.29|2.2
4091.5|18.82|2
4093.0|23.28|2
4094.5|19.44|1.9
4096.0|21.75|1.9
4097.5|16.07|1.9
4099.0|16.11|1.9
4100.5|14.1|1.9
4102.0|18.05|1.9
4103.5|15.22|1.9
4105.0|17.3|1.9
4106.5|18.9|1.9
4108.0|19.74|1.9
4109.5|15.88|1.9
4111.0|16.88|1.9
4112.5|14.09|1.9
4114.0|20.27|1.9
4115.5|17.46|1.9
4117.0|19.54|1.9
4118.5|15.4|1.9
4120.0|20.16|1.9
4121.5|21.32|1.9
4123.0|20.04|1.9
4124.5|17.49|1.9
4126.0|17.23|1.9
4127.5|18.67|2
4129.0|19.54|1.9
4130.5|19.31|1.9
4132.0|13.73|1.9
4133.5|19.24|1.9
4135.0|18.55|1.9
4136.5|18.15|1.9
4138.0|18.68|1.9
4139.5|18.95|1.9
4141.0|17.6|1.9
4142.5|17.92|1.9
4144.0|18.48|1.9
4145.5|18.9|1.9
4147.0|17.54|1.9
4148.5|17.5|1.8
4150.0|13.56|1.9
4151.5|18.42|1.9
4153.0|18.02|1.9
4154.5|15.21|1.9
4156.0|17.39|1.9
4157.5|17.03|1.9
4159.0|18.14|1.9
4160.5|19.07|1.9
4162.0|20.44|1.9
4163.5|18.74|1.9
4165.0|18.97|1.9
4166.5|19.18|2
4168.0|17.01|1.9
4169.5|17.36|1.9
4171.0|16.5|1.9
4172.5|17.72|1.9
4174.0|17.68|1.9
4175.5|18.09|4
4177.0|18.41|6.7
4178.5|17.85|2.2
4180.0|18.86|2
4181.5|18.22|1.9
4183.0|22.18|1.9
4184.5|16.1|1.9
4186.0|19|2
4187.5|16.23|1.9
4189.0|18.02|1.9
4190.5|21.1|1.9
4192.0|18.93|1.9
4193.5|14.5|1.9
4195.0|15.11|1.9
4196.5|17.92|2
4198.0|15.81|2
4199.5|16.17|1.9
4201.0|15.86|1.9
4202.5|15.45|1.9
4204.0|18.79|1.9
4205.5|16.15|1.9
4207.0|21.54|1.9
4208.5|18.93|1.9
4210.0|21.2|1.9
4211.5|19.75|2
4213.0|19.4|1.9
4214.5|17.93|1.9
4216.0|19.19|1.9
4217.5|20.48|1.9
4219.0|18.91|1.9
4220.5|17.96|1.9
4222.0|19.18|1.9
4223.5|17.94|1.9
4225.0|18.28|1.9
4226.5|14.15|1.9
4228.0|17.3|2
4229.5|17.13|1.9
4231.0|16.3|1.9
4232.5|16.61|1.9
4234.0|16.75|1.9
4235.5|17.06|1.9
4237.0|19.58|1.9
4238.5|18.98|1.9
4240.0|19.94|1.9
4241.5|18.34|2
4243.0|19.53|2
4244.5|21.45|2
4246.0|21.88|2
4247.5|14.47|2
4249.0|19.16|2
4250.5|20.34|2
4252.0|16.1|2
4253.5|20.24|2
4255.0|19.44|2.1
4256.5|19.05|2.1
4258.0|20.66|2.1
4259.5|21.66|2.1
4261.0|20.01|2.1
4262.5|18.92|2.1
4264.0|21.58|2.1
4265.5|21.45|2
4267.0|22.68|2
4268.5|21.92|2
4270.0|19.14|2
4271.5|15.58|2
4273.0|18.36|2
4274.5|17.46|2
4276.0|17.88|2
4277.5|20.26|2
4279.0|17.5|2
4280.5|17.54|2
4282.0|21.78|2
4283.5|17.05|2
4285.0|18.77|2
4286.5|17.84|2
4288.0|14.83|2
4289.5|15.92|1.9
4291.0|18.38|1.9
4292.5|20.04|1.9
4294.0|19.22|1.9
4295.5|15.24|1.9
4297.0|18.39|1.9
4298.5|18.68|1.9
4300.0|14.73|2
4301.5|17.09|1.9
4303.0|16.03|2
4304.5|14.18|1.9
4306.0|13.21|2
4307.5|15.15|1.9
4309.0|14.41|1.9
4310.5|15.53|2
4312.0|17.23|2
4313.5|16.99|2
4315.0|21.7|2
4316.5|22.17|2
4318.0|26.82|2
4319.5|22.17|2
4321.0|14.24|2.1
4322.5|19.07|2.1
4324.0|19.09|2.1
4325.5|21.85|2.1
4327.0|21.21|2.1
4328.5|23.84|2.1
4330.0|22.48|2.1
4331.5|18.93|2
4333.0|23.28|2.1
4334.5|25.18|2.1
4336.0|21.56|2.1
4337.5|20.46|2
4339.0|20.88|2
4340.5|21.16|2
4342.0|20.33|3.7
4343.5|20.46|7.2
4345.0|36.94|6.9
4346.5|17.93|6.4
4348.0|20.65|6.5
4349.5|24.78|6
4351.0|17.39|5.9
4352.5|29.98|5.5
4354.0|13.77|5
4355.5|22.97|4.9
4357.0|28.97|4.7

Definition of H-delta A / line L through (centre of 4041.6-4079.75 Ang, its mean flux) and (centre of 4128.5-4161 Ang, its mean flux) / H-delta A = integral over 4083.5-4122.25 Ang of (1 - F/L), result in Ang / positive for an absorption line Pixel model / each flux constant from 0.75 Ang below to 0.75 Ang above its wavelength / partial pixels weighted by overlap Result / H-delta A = -2.2 Ang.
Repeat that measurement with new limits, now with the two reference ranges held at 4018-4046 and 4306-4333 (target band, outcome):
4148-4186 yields 1.9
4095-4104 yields 0.8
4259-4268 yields -0.8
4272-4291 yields 1.4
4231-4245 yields 0.5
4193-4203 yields 1.6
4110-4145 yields 1.0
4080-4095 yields -1.3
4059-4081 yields 1.7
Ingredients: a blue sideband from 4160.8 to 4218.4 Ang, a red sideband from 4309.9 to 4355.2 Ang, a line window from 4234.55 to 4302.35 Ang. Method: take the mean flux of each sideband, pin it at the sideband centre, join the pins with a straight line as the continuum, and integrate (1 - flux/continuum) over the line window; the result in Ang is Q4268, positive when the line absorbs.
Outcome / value 3.7 Ang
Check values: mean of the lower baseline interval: 18.2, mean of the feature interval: 18.8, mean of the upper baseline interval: 21.3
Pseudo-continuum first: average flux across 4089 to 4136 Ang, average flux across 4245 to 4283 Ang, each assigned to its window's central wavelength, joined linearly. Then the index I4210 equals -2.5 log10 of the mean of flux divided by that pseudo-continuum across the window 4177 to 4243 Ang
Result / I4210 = 0.05 mag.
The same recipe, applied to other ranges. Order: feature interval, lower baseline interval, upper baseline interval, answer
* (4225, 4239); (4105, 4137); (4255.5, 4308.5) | 0.07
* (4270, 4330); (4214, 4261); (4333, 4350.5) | 0.16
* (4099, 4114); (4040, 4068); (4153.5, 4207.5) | 0.05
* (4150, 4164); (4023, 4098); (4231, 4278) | 0.05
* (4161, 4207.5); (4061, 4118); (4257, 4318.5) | 0.02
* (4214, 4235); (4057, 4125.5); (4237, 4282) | 0.08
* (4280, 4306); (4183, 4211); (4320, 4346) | 0.19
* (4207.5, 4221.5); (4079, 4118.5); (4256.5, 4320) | -0.05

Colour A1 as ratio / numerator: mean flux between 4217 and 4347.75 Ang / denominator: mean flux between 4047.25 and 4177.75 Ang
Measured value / 1.1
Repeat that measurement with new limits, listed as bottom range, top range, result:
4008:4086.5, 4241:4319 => 1.02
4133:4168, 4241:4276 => 1.08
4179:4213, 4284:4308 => 0.93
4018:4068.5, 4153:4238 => 1.00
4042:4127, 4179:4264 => 1.02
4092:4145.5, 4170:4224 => 1.00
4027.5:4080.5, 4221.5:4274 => 1.08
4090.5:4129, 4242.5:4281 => 1.07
